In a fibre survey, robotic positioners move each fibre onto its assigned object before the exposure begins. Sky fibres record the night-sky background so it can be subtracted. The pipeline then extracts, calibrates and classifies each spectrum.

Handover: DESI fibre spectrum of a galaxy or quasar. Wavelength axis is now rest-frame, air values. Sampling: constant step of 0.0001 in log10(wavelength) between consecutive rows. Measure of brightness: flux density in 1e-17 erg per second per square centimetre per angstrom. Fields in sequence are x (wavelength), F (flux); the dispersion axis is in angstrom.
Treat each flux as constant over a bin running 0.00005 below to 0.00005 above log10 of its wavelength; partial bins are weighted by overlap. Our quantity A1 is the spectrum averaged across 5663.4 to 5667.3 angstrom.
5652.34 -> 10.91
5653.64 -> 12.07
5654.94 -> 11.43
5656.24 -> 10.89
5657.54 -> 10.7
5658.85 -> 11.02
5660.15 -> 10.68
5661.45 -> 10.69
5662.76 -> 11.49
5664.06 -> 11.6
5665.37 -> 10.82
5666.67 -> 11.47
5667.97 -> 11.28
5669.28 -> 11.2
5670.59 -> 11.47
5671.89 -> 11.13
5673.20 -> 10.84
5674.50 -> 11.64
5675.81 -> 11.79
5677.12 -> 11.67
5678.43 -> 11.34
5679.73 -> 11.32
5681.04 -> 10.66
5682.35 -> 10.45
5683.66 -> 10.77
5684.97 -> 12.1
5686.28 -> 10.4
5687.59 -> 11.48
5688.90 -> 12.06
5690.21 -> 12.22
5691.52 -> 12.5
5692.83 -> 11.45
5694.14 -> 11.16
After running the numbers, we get 11.3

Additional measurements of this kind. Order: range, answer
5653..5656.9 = 11.5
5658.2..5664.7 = 11.1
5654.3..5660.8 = 10.9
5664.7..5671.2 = 11.2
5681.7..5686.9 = 10.9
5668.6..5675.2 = 11.3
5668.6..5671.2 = 11.3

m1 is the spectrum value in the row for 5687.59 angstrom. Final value 11.48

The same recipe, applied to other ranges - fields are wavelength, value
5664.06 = 11.6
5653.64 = 12.07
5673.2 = 10.84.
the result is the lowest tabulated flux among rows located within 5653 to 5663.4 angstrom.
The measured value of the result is 10.68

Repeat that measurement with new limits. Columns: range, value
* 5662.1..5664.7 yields 11.49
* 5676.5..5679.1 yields 11.34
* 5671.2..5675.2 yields 10.84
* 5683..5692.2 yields 10.4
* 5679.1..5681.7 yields 10.66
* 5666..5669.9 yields 11.2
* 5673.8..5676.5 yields 11.64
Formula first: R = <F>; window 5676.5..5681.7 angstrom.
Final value 11.2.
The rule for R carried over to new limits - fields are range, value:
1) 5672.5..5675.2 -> 11.2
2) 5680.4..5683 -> 10.5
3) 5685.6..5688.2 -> 10.9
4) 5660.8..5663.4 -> 11.1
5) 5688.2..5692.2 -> 12.2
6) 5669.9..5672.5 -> 11.3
